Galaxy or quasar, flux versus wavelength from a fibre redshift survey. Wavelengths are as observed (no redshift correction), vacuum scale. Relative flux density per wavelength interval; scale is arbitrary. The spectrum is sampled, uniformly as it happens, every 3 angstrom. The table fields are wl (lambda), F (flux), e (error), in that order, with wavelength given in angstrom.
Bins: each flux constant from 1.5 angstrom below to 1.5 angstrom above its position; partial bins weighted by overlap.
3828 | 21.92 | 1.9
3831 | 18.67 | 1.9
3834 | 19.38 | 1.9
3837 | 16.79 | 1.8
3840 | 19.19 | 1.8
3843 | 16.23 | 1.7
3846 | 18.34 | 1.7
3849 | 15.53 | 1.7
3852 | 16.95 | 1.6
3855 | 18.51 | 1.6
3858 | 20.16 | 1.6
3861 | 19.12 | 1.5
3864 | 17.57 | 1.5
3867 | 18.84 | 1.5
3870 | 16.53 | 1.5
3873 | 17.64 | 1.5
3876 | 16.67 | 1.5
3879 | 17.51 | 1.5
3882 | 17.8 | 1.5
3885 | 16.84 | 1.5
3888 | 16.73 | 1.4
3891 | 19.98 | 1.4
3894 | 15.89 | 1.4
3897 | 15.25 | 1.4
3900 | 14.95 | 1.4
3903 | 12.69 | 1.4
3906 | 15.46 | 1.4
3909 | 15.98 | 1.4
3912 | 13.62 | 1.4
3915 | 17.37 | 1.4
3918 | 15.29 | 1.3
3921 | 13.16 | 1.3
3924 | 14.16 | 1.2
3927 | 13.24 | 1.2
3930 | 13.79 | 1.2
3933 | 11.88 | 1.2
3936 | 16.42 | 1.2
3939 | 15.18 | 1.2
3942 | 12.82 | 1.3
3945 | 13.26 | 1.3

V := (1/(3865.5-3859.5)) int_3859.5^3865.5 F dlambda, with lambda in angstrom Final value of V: 18.3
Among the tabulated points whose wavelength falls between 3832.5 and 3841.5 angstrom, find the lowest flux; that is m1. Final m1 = 16.79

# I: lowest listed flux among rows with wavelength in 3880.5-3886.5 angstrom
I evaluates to 16.84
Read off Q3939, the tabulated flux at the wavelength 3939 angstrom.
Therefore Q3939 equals 15.18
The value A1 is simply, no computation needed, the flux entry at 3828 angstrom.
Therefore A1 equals 21.92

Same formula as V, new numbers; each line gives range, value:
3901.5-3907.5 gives 14.1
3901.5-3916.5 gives 15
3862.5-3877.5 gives 17.4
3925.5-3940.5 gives 14.1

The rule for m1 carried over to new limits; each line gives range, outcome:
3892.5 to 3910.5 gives 12.69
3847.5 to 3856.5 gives 15.53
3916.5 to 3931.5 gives 13.16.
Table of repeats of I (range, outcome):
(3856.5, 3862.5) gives 19.12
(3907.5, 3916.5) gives 13.62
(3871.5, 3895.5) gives 15.89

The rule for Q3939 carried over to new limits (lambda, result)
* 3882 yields 17.8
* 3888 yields 16.73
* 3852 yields 16.95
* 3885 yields 16.84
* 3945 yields 13.26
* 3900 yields 14.95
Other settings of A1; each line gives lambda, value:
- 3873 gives 17.64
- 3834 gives 19.38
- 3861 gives 19.12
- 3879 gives 17.51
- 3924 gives 14.16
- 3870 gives 16.53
